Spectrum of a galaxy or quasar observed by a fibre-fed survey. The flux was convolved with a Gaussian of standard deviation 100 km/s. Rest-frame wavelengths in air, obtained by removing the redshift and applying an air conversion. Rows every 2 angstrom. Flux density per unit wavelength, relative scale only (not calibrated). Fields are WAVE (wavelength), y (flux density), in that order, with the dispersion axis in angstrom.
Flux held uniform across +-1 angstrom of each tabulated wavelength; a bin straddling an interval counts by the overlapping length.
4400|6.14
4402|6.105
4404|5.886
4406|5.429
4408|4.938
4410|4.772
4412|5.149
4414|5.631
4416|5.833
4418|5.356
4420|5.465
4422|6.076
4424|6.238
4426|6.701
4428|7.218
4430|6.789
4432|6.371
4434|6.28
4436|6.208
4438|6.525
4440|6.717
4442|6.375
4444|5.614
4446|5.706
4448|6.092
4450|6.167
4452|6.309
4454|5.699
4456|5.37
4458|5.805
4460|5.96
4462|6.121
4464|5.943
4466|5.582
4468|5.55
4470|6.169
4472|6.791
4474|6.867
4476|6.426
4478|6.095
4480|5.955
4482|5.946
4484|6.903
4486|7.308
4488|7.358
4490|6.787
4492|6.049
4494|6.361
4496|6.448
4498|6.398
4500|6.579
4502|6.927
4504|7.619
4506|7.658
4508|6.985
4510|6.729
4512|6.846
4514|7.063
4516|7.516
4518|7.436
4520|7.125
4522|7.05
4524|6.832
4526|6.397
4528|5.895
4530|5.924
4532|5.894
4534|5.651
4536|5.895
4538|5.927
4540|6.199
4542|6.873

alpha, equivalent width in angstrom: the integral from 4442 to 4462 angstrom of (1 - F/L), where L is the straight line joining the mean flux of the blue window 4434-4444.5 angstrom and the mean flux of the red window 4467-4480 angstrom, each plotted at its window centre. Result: 1.3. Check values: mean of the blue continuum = 6.32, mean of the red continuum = 6.29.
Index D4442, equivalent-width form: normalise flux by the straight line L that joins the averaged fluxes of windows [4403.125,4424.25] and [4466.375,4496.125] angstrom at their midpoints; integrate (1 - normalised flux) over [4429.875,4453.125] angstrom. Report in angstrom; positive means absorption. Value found -1.4 angstrom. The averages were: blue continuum 5.5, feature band 6.24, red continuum 6.45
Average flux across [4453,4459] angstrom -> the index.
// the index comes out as 5.62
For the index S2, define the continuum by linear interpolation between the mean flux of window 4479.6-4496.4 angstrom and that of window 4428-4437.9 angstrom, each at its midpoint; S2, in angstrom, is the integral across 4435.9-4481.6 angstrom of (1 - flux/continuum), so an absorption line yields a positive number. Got 3.2 angstrom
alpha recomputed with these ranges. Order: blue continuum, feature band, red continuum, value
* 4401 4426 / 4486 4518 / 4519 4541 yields -4.28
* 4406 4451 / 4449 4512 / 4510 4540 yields -1.34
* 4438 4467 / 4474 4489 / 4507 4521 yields -0.18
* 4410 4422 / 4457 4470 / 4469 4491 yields 0.94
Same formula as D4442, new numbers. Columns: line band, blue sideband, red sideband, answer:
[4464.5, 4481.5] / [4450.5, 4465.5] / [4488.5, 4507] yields 0.15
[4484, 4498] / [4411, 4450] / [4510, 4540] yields -0.72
